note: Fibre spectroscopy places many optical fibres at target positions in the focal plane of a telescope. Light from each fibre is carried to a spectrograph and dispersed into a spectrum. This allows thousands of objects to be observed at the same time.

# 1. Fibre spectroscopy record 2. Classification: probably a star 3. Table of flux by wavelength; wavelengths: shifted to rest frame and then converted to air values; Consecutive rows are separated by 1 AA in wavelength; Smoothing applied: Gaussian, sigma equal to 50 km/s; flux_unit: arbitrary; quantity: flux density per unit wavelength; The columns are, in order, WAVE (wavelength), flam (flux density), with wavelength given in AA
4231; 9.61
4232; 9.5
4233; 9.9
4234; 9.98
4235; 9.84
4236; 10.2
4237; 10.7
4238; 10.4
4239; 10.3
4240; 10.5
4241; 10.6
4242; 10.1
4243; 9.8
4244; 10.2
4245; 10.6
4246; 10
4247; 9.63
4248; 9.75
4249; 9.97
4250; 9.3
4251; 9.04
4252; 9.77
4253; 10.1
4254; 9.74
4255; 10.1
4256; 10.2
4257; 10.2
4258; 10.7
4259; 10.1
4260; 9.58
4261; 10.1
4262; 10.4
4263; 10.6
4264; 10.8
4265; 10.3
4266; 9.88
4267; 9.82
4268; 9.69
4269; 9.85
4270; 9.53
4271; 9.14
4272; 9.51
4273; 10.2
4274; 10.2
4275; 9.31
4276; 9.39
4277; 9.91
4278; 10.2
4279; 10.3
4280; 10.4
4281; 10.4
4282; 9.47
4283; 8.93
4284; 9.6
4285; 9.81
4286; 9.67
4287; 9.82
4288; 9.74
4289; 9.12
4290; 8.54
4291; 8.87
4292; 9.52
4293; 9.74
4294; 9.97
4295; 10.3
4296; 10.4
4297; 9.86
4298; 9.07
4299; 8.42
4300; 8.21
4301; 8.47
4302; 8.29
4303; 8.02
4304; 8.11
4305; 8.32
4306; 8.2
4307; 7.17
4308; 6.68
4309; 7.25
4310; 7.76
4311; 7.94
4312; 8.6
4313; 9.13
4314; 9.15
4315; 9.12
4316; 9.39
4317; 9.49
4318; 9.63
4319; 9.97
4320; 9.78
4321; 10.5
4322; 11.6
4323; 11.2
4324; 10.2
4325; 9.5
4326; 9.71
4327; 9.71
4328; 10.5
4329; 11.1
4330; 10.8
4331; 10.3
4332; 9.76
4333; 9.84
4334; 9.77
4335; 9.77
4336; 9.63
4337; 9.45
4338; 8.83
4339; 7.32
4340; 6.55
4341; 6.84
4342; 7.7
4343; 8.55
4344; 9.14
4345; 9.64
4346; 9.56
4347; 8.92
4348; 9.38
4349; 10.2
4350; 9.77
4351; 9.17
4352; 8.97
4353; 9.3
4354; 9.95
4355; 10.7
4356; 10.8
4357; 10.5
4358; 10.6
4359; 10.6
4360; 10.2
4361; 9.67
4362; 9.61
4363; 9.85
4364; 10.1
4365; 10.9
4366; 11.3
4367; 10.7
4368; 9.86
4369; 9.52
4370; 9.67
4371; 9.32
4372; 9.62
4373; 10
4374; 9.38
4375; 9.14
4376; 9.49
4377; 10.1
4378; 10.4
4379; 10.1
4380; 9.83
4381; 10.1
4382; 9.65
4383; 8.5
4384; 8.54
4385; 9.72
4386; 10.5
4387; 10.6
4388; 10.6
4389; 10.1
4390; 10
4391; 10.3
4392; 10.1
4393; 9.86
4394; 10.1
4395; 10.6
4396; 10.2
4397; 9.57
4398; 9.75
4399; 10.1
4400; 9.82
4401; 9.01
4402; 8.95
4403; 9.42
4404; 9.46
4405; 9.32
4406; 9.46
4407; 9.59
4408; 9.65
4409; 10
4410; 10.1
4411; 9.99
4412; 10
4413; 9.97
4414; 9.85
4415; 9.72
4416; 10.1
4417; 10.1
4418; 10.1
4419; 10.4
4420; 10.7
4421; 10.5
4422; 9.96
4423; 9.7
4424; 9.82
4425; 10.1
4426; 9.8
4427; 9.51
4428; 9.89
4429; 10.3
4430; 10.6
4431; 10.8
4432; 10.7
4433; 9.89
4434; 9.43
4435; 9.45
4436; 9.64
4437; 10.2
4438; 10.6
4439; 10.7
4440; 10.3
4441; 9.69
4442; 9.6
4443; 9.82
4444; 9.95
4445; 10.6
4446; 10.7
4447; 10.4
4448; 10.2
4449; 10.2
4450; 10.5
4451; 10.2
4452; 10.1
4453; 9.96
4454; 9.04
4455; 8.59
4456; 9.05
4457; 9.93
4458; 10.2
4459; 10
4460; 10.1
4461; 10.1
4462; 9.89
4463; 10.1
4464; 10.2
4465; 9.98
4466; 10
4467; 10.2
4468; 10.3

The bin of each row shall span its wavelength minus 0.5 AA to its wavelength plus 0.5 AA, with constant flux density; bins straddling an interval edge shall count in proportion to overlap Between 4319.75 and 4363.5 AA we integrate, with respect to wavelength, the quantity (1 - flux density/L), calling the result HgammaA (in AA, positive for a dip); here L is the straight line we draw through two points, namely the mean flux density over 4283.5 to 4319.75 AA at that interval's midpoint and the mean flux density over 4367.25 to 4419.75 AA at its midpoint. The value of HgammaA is -1.7 AA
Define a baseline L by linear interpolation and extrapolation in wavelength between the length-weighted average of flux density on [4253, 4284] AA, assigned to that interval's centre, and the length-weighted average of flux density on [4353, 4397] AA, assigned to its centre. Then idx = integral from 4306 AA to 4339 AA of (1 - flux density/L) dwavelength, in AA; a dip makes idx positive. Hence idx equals 1.9 AA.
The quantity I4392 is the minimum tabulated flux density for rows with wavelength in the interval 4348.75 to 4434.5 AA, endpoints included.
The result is 8.5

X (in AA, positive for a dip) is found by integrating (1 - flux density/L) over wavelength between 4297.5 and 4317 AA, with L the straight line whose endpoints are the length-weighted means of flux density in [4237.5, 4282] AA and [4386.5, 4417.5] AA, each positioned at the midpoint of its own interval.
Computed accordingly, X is 3.24 AA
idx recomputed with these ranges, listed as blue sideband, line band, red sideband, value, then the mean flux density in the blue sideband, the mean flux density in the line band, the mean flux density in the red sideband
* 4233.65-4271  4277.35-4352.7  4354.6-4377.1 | 5.96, 10.1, 9.26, 10.1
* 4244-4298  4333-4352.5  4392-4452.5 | 1.95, 9.85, 8.93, 10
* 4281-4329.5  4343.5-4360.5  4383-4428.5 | -0.53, 9.25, 9.85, 9.89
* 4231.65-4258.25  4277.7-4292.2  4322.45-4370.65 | 0.42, 10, 9.62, 9.7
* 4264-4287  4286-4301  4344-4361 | 0.69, 9.82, 9.38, 9.86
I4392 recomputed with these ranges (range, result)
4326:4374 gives 6.55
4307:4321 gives 6.68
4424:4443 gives 9.43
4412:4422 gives 9.72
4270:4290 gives 8.54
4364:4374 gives 9.32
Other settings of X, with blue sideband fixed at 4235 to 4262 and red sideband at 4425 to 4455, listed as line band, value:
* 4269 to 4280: 0.3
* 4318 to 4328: -0.2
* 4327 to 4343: 1.4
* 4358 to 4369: -0.2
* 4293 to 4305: 1.3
